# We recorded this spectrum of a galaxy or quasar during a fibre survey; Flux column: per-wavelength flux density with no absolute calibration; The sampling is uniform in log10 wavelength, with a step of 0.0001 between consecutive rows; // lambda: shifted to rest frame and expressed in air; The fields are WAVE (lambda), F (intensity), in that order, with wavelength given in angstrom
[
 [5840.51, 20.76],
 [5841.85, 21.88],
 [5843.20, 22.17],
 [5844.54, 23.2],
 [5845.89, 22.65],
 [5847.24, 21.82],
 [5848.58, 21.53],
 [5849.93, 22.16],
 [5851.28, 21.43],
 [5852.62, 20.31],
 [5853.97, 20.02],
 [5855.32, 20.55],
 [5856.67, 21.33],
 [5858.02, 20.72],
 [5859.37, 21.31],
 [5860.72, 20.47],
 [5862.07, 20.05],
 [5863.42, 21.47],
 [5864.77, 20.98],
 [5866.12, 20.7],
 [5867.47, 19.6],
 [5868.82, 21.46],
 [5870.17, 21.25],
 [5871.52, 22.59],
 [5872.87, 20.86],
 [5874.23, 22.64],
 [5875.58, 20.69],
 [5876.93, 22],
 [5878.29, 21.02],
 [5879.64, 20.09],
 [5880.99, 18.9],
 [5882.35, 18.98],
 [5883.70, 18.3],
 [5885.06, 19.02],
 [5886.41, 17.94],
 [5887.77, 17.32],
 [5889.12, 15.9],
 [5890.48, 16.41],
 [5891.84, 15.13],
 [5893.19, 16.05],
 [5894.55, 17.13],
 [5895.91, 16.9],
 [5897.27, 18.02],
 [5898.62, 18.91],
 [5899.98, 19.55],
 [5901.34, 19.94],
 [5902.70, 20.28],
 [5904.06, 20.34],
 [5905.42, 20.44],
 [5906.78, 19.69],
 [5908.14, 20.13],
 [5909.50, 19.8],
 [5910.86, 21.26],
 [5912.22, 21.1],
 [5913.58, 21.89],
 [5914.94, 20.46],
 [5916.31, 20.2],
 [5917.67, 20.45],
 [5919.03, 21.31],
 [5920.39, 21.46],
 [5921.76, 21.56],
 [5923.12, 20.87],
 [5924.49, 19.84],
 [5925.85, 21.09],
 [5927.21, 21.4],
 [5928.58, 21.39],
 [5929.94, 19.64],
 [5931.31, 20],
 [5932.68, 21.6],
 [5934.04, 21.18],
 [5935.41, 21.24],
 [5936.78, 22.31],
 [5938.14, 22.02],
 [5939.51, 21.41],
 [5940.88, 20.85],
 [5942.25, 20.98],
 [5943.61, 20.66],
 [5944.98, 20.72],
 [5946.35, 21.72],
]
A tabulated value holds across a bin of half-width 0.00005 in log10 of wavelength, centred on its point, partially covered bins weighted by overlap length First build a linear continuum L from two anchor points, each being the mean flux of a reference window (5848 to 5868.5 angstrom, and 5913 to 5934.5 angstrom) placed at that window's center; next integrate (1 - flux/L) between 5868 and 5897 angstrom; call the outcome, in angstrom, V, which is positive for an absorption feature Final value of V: 2.5 angstrom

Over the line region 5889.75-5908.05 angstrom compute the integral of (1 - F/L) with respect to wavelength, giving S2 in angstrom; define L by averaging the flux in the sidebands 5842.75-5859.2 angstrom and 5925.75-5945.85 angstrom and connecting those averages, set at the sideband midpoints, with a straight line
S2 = 2.4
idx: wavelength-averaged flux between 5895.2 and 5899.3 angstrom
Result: 17.9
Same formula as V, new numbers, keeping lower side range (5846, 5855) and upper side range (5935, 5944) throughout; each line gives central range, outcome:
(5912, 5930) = 0.4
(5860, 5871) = 0.3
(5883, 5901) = 3.3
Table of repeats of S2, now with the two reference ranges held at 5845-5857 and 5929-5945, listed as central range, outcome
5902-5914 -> 0.4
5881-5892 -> 1.9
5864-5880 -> 0.1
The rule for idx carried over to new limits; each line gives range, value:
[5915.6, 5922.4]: 21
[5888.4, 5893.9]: 15.9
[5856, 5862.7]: 20.8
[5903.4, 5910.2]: 20.1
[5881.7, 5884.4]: 18.6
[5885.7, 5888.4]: 17.7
